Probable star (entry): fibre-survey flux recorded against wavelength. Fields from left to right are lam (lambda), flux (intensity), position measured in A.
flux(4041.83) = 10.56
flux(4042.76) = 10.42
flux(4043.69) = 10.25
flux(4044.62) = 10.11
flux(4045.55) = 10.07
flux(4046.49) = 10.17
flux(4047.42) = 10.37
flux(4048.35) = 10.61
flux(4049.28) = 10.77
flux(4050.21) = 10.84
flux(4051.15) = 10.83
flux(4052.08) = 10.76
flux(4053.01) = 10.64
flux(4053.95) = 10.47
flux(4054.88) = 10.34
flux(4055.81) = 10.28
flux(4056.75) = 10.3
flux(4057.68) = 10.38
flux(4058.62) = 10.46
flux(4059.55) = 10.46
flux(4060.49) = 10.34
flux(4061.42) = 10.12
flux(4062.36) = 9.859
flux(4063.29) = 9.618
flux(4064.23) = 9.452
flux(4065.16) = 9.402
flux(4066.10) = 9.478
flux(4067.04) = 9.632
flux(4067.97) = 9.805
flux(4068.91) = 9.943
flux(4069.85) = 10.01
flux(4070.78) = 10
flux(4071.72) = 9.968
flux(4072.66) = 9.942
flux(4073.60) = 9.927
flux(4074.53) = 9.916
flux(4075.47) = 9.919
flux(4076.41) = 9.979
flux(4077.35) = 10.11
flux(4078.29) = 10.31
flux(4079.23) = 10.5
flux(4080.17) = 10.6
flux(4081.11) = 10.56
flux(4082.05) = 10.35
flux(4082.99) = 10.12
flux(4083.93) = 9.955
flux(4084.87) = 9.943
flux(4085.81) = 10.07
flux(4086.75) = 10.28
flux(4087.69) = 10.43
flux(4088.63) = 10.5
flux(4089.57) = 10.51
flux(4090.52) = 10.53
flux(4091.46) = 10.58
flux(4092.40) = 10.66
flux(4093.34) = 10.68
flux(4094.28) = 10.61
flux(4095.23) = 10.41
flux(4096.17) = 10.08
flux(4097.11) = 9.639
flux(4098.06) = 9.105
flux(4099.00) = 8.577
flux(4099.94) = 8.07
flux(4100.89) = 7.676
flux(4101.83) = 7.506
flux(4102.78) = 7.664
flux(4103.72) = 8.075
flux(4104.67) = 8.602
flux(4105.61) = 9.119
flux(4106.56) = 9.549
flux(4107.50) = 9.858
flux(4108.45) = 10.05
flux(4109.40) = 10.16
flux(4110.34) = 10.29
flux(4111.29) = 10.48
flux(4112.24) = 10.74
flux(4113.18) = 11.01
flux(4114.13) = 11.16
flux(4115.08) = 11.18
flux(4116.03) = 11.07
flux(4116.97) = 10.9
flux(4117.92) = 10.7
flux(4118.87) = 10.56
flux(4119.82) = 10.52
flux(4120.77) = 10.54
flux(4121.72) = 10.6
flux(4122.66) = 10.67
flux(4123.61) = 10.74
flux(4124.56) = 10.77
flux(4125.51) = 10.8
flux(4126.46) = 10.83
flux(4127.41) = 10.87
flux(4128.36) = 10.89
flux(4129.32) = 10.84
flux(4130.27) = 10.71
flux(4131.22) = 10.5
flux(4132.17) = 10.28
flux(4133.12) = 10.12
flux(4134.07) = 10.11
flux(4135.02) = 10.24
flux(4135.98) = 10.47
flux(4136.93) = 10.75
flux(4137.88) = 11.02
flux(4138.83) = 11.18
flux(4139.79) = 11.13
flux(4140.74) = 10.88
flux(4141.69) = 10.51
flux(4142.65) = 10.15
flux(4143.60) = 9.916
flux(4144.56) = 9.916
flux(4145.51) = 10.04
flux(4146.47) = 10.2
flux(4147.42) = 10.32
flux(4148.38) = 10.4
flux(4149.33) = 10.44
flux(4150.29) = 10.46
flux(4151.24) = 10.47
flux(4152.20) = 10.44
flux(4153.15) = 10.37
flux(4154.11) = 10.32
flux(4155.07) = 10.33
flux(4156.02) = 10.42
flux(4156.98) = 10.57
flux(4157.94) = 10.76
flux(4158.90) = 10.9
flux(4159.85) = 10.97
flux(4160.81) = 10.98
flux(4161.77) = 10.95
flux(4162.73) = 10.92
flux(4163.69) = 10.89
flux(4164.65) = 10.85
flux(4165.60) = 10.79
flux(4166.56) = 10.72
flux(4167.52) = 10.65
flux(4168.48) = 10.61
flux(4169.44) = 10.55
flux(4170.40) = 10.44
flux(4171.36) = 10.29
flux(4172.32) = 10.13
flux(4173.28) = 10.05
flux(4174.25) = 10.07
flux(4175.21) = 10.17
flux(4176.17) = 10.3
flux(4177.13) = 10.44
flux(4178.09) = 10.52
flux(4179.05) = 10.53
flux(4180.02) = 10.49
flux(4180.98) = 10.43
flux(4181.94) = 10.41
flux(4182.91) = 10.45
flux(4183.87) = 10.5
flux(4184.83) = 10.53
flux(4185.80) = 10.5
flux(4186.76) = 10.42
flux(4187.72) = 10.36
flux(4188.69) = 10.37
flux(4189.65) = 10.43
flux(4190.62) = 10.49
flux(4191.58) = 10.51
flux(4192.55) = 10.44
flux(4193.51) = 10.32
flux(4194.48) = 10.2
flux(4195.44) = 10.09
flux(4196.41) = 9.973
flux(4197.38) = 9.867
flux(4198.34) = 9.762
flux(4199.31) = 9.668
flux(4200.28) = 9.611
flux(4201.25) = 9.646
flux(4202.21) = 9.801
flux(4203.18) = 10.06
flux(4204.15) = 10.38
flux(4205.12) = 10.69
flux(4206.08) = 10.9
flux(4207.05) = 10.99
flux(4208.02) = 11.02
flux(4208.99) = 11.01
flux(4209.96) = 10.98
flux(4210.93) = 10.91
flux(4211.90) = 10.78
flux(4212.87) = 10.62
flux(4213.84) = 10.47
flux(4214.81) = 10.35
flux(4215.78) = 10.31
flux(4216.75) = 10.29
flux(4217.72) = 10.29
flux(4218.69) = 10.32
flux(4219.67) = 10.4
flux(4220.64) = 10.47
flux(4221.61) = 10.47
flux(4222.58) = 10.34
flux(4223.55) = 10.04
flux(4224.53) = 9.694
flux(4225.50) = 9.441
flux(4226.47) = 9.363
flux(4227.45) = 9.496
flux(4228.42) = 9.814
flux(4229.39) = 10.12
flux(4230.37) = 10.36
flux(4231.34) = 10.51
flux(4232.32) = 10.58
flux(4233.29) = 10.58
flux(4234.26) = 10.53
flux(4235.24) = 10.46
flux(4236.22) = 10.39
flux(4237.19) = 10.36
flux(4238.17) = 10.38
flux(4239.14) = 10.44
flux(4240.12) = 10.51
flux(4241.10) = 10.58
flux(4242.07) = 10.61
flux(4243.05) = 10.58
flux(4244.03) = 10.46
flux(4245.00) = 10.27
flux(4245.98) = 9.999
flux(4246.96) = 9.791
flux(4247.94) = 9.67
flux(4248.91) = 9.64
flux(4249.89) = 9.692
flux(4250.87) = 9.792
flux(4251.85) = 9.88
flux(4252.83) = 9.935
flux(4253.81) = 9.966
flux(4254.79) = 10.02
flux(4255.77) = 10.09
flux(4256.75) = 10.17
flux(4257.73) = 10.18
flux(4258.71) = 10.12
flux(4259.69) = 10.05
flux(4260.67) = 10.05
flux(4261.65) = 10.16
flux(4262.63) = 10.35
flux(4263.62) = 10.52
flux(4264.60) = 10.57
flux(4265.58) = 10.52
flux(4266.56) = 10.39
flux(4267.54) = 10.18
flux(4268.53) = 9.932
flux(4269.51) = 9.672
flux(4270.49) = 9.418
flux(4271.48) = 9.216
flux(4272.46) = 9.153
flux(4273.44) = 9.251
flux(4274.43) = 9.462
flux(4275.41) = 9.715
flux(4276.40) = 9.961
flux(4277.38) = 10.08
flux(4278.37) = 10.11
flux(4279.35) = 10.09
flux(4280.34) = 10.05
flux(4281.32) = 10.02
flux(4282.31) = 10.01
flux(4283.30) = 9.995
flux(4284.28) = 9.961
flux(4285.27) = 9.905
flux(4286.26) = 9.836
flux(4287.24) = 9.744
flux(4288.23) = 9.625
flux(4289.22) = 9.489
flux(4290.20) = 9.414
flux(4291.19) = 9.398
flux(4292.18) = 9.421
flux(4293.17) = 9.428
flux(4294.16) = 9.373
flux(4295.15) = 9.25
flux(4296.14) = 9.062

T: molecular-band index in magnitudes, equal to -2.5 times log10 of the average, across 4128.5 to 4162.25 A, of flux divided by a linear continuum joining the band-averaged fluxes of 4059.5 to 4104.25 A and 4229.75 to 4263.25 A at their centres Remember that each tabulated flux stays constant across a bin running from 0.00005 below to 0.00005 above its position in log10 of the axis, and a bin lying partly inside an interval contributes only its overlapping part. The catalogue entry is -0.06 mag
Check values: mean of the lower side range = 9.82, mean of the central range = 10.5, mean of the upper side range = 10.2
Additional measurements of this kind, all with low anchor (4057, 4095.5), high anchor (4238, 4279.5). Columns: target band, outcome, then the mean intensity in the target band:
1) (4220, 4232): 0.00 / 10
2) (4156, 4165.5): -0.08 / 10.8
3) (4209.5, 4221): -0.05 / 10.5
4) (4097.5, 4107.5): 0.19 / 8.47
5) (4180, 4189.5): -0.04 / 10.4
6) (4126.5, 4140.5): -0.06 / 10.7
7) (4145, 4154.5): -0.03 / 10.3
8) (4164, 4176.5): -0.04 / 10.4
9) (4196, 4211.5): -0.03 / 10.3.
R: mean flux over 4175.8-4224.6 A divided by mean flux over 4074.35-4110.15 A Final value 1.06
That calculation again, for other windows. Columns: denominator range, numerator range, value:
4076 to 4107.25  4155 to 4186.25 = 1.08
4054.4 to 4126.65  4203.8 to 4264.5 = 1.02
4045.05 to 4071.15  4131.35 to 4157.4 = 1.02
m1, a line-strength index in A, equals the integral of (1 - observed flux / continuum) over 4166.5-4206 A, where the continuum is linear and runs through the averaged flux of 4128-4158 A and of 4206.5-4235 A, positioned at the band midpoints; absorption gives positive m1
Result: 0.4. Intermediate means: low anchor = 10.5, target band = 10.3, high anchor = 10.4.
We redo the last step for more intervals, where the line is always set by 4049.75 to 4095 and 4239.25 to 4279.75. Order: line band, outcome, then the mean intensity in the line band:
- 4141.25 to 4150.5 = -0.1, 10.2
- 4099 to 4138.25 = 0.1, 10.1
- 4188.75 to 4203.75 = 0.0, 10.1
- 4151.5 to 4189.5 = -1.5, 10.5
